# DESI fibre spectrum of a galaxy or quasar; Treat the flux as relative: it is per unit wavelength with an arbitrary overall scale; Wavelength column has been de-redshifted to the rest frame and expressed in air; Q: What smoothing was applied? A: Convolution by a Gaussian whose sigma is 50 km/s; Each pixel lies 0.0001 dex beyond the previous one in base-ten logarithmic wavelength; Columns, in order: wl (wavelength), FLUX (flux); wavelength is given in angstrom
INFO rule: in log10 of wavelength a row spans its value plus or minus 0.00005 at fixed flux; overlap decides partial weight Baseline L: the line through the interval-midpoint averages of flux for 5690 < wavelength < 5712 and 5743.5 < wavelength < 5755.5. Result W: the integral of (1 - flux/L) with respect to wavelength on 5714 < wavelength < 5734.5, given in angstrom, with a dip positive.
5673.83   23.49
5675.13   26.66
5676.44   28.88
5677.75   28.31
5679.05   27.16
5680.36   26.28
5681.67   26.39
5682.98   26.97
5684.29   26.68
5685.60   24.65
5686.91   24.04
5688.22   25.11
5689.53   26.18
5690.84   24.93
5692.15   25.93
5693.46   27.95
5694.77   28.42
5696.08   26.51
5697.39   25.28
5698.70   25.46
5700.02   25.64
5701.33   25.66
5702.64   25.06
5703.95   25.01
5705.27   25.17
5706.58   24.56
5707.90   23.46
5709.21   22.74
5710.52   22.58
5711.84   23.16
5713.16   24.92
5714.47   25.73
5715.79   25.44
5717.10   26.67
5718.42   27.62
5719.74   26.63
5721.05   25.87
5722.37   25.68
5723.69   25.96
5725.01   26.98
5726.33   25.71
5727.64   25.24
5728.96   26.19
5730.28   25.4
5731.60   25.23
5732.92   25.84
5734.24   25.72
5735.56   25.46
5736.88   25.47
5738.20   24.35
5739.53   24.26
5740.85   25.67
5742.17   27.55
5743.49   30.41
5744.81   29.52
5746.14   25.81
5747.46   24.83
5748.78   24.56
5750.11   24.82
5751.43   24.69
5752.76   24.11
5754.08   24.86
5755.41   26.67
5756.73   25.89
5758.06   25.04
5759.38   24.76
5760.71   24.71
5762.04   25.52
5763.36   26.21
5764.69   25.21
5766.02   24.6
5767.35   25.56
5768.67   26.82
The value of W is -0.4 angstrom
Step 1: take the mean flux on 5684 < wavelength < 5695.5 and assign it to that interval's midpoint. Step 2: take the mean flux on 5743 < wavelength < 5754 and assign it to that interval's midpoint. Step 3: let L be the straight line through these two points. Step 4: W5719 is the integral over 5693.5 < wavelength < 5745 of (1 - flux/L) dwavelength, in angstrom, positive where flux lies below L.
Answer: 0.5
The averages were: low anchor 26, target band 25.7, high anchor 26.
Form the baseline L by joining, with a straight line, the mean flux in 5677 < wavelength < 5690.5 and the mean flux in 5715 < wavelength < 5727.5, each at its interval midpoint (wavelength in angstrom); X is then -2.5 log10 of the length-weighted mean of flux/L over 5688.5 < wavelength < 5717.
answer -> 0.04 mag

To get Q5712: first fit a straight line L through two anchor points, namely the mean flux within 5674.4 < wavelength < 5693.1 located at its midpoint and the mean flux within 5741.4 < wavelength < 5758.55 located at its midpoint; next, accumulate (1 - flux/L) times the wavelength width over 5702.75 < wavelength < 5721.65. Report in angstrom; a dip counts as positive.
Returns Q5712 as 0.9 angstrom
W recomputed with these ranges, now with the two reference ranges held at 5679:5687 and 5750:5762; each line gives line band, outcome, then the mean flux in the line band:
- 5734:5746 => -0.6 angstrom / 26.5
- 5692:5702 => -0.2 angstrom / 26.4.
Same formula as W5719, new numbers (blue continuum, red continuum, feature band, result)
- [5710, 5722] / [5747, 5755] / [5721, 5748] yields -1.1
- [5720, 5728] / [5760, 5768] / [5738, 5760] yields -0.2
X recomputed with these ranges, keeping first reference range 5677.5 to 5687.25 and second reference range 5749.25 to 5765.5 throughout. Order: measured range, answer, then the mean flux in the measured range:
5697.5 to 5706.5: 0.031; 25.3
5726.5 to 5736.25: -0.002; 25.6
